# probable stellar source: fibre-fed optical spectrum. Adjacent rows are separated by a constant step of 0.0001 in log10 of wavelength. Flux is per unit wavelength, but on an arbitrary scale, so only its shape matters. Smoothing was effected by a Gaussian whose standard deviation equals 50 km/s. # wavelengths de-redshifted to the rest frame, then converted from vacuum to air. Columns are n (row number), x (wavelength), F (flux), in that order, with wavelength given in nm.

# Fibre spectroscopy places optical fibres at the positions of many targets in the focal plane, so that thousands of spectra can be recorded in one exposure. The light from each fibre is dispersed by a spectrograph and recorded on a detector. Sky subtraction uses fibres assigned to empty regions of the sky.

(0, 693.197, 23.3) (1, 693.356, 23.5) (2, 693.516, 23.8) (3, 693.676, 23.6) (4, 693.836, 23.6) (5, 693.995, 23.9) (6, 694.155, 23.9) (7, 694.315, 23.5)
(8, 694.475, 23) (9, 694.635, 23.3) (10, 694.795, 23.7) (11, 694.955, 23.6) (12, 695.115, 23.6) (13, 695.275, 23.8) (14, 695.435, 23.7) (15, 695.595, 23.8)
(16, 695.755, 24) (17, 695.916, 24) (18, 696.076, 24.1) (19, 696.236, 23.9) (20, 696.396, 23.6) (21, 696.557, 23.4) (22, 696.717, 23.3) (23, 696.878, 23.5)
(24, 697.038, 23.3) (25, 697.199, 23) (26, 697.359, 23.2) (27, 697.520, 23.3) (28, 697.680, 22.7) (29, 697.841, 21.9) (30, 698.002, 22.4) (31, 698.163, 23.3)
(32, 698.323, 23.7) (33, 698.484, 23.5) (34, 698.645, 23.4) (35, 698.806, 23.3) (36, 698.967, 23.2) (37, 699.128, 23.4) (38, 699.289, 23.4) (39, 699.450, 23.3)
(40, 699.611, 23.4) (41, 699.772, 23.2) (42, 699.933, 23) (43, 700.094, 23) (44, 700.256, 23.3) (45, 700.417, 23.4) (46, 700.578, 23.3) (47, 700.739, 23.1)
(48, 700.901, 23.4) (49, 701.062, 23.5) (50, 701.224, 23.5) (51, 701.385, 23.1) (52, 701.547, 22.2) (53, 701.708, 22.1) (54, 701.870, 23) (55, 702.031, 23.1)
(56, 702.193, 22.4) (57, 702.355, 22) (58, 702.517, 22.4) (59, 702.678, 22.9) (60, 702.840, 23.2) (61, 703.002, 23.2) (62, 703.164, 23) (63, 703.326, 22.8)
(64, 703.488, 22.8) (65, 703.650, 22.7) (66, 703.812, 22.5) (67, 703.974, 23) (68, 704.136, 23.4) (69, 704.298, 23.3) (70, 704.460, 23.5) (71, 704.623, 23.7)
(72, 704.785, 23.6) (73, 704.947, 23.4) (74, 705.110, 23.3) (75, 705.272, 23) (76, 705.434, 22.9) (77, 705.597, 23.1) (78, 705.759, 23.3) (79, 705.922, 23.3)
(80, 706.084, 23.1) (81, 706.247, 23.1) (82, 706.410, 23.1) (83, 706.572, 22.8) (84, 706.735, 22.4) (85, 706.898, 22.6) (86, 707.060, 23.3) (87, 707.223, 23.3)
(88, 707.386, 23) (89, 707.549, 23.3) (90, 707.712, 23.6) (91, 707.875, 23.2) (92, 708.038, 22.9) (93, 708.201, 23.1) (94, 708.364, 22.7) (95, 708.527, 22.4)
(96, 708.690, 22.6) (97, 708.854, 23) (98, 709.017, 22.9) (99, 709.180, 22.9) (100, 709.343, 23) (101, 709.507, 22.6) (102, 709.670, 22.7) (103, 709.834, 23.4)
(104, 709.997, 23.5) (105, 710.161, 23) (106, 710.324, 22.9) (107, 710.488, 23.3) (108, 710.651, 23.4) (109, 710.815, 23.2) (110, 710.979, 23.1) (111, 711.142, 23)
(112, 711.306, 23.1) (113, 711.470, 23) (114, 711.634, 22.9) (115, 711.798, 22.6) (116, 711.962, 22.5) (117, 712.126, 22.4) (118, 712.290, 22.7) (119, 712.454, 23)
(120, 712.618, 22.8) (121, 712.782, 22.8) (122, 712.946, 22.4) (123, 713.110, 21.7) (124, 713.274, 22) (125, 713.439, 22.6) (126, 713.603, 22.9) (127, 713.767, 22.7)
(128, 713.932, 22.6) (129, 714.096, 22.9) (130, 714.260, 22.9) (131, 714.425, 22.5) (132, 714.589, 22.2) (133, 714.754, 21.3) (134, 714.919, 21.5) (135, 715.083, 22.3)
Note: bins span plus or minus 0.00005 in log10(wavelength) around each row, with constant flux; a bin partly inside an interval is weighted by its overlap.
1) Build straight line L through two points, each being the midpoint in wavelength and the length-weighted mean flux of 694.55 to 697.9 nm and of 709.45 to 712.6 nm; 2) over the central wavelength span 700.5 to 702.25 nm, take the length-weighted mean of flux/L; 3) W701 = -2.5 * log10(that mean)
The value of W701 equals 0.015 mag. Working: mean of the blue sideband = 23.5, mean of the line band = 23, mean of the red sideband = 23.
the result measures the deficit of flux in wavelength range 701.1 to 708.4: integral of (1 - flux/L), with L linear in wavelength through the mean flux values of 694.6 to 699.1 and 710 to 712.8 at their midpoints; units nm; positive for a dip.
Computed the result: 0.046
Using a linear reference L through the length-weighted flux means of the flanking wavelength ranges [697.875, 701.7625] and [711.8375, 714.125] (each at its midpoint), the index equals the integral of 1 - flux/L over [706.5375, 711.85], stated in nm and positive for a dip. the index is -0.059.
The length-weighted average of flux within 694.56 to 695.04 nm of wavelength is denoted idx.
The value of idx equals 23.5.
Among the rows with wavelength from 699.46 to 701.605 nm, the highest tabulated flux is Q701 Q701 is 23.5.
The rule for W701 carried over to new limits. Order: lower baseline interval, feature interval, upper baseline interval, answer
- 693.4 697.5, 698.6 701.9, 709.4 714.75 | 0.009 mag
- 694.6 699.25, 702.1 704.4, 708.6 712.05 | 0.017 mag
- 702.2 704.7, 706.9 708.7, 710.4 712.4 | -0.005 mag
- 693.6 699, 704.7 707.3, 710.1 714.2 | -0.003 mag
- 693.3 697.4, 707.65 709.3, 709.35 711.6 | 0.010 mag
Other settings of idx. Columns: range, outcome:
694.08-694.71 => 23.4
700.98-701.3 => 23.5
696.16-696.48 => 23.7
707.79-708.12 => 23.1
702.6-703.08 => 23.1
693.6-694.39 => 23.7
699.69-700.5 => 23.2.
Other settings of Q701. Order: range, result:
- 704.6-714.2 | 23.7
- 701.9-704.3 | 23.4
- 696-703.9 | 24.1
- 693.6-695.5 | 23.9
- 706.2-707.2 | 23.3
